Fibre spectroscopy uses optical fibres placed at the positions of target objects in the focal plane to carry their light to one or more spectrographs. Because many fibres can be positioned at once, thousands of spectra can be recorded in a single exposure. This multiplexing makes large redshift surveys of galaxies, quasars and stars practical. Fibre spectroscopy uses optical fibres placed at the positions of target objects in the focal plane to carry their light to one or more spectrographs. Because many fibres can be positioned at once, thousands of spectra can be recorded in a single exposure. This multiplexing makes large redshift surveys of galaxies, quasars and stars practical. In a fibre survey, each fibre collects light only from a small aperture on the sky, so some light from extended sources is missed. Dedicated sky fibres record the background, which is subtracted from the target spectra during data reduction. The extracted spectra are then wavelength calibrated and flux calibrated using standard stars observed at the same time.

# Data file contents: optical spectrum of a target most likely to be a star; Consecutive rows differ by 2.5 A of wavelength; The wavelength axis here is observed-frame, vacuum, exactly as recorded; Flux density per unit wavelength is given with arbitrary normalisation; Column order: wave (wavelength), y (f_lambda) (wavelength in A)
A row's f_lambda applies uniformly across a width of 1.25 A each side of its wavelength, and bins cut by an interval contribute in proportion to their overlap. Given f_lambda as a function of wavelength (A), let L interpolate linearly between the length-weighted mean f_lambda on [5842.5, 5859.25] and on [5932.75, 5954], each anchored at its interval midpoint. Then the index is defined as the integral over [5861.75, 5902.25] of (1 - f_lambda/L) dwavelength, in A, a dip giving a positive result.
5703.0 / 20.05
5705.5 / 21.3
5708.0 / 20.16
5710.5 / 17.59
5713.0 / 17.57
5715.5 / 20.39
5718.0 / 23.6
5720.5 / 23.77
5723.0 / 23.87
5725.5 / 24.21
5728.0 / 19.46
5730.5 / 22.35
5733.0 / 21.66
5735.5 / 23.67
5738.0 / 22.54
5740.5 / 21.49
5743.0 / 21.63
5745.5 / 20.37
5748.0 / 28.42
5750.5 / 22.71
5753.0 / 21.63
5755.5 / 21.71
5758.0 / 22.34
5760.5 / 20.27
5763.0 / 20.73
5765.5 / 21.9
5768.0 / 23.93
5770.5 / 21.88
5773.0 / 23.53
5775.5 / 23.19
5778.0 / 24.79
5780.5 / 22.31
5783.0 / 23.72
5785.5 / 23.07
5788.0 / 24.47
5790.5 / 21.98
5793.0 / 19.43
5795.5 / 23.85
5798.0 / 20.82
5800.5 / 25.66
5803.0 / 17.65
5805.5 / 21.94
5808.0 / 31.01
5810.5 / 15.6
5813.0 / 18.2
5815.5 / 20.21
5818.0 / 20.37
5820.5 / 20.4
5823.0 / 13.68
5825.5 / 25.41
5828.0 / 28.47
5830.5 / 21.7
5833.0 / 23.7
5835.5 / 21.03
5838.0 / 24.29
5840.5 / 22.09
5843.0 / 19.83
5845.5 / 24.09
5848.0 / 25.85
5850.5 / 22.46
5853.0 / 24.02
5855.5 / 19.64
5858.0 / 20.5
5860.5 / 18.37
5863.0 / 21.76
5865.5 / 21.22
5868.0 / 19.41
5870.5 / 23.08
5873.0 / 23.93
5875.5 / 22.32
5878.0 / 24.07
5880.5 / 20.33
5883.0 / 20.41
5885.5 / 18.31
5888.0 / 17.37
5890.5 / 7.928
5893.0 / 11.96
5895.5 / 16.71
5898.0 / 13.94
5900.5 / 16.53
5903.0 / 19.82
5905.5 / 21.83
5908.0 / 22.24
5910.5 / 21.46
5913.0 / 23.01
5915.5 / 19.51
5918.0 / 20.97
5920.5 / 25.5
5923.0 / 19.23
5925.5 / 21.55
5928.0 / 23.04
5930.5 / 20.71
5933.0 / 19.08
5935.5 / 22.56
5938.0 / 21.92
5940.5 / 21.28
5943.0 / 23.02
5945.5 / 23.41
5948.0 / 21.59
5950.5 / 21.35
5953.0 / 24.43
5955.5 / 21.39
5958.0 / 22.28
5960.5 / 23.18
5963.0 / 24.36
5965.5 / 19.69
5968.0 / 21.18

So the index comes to 6.6 A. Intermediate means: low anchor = 22.5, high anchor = 22.2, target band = 18.7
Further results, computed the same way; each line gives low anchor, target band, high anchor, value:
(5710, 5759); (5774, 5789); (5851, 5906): -1.70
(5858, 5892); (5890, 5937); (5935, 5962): 3.77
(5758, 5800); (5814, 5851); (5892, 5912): -2.83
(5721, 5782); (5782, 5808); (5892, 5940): -0.90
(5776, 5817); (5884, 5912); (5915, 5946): 5.93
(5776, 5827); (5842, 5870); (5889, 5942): -1.20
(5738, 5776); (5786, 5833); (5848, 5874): 0.44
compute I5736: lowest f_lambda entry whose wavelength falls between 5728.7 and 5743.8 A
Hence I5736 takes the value 21.49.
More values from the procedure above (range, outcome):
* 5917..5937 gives 19.08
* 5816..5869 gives 13.68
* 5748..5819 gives 15.6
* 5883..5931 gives 7.928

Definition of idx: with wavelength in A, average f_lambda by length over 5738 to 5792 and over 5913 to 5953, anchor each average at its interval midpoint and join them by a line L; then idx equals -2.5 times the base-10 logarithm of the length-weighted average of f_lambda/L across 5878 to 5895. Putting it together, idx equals 0.30 mag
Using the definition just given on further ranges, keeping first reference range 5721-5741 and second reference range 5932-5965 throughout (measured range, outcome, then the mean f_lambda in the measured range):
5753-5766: 0.05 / 21.4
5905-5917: 0.04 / 21.6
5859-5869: 0.11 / 20.2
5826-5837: -0.07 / 23.9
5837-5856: -0.02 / 22.9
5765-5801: -0.02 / 22.9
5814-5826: 0.14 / 19.6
